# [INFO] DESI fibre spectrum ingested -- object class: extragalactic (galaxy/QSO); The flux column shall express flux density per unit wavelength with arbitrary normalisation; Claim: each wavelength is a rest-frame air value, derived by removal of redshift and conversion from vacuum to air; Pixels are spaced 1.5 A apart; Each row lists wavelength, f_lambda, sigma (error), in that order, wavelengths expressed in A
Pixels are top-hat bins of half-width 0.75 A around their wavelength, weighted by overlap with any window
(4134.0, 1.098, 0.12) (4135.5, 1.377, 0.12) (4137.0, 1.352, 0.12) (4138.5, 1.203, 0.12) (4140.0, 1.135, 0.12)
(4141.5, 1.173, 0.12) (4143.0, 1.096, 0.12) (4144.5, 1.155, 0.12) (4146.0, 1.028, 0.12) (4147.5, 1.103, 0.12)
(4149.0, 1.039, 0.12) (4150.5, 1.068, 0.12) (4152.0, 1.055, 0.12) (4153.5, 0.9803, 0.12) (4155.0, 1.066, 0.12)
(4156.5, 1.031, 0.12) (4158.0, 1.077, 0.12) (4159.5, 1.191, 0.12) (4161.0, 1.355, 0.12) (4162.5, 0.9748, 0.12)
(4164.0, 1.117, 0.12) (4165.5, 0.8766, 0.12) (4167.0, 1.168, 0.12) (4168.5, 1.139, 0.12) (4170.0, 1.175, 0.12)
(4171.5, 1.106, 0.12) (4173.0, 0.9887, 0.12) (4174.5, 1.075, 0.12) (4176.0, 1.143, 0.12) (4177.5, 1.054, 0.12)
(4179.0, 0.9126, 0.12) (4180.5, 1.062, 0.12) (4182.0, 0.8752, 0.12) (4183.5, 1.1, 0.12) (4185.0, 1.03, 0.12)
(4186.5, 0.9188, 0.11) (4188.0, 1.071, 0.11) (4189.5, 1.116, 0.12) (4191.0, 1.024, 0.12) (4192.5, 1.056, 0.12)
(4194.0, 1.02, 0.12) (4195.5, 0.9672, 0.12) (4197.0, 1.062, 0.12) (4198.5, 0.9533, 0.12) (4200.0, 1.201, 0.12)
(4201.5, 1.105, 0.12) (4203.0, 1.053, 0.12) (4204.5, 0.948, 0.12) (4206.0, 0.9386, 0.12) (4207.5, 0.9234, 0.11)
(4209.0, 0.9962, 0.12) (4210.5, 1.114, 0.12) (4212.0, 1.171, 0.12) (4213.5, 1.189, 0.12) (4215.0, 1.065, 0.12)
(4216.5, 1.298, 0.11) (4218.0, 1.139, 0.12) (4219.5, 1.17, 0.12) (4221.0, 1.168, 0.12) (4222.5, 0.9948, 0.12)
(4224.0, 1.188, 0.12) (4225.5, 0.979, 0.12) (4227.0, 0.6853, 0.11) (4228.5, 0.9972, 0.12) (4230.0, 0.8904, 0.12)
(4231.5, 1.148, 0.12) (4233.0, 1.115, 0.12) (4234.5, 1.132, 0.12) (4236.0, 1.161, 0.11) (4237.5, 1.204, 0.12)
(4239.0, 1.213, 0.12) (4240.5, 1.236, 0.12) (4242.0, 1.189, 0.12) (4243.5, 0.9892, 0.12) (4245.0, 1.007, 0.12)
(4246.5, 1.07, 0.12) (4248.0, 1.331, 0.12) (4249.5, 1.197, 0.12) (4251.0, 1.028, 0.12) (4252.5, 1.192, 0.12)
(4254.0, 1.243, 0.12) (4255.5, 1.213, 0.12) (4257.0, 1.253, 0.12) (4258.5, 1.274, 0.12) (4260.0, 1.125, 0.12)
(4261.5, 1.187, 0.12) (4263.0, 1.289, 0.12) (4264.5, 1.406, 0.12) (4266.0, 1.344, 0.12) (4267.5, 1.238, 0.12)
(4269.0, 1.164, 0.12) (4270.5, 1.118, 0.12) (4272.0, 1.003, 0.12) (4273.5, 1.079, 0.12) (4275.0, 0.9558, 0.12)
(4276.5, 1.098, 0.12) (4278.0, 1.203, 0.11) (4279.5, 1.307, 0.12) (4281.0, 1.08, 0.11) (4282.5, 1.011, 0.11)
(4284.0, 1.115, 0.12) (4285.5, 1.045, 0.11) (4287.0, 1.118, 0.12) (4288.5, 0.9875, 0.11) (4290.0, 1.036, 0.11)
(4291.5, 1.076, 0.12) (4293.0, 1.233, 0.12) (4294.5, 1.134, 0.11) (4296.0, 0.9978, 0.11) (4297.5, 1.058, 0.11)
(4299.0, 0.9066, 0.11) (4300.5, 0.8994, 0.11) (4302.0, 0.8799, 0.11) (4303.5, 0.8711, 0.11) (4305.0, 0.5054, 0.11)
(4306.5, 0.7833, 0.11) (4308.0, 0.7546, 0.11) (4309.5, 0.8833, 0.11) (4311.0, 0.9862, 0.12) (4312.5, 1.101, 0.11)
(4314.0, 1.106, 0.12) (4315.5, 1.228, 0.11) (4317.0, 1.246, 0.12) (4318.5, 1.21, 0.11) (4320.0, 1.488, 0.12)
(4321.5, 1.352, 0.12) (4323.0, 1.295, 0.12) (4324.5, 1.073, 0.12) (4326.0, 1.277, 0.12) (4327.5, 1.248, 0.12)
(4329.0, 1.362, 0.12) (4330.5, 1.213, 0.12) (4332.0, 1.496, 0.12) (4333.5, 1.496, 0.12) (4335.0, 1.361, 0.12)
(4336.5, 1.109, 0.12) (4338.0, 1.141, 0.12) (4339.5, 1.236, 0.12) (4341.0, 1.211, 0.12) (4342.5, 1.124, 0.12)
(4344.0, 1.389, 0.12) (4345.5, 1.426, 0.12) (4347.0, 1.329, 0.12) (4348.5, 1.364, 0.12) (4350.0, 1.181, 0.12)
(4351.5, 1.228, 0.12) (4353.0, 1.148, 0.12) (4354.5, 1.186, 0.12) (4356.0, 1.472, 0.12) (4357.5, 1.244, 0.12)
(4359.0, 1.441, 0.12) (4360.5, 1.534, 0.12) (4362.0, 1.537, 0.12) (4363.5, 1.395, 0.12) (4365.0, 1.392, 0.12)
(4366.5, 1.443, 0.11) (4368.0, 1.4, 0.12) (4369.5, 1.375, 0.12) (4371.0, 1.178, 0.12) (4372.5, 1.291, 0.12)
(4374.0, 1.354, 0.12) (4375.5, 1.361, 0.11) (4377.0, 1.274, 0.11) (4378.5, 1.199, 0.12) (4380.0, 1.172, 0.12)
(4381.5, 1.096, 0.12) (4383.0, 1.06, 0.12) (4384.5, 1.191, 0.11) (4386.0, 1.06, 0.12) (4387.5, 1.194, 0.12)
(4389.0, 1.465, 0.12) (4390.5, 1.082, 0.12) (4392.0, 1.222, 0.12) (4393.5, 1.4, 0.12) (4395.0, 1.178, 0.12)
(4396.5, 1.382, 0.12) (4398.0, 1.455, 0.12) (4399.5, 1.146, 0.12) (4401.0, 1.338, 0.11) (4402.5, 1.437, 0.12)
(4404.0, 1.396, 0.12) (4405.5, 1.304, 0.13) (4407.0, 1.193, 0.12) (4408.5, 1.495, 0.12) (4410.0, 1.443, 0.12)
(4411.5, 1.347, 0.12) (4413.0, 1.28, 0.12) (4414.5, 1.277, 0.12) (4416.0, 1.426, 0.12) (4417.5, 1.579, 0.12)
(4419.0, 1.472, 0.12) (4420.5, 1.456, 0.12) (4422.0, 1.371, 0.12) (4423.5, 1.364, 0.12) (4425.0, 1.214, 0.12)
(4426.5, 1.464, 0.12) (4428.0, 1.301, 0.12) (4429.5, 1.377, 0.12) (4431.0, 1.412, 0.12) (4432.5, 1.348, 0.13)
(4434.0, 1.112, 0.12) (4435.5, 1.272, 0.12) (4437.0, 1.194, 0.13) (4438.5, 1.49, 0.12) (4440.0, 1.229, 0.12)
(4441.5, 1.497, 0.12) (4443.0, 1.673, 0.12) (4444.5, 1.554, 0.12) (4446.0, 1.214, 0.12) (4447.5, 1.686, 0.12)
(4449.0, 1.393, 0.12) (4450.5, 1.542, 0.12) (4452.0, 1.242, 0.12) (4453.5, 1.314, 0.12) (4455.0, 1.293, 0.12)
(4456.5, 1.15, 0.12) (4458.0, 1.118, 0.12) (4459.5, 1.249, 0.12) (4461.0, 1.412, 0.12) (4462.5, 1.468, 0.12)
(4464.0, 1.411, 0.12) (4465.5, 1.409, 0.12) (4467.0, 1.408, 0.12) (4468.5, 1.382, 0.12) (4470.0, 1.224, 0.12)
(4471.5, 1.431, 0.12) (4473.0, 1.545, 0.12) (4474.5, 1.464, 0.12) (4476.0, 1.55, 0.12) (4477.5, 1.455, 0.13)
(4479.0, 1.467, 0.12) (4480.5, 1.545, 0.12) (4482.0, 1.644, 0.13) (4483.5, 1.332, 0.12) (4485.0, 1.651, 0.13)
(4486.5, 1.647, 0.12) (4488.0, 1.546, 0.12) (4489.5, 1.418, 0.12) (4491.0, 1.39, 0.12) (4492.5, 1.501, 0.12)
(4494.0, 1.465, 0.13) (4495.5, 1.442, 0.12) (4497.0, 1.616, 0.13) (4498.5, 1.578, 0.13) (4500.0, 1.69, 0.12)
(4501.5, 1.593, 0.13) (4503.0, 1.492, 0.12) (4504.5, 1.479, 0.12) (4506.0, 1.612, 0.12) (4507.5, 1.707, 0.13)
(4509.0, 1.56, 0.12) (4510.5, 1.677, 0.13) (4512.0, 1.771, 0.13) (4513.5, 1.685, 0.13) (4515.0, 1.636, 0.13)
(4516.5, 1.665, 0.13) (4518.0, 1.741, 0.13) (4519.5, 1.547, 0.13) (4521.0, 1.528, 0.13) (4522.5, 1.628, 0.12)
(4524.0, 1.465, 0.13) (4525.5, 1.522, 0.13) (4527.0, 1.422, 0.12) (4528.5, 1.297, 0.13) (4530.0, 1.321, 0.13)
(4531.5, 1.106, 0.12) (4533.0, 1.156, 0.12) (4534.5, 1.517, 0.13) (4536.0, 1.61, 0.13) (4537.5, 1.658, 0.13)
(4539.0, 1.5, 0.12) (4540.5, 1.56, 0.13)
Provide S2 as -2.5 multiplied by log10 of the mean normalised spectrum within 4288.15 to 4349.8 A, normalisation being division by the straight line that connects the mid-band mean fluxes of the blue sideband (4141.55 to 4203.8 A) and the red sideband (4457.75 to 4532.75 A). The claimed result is 0.11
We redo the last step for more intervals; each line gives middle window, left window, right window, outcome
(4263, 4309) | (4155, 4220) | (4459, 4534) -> 0.15 mag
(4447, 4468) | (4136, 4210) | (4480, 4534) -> 0.08 mag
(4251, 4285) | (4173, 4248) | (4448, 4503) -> -0.02 mag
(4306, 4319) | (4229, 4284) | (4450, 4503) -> 0.19 mag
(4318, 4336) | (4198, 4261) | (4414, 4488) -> -0.07 mag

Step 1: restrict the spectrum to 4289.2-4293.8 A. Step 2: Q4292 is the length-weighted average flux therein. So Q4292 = 1.11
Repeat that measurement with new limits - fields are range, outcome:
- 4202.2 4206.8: 0.981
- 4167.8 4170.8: 1.16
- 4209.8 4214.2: 1.16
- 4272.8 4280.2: 1.13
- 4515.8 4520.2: 1.65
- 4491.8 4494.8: 1.48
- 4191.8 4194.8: 1.04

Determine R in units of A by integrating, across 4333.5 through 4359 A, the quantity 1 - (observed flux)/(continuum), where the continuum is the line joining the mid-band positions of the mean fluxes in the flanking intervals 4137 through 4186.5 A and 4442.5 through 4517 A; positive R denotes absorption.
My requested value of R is 0.9 A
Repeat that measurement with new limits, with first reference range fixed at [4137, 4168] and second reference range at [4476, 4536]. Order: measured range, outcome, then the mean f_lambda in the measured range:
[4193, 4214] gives 2.1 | 1.04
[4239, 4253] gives 0.8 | 1.14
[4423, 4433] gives 0.6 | 1.35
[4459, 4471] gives 0.8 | 1.37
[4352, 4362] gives 0.0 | 1.35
